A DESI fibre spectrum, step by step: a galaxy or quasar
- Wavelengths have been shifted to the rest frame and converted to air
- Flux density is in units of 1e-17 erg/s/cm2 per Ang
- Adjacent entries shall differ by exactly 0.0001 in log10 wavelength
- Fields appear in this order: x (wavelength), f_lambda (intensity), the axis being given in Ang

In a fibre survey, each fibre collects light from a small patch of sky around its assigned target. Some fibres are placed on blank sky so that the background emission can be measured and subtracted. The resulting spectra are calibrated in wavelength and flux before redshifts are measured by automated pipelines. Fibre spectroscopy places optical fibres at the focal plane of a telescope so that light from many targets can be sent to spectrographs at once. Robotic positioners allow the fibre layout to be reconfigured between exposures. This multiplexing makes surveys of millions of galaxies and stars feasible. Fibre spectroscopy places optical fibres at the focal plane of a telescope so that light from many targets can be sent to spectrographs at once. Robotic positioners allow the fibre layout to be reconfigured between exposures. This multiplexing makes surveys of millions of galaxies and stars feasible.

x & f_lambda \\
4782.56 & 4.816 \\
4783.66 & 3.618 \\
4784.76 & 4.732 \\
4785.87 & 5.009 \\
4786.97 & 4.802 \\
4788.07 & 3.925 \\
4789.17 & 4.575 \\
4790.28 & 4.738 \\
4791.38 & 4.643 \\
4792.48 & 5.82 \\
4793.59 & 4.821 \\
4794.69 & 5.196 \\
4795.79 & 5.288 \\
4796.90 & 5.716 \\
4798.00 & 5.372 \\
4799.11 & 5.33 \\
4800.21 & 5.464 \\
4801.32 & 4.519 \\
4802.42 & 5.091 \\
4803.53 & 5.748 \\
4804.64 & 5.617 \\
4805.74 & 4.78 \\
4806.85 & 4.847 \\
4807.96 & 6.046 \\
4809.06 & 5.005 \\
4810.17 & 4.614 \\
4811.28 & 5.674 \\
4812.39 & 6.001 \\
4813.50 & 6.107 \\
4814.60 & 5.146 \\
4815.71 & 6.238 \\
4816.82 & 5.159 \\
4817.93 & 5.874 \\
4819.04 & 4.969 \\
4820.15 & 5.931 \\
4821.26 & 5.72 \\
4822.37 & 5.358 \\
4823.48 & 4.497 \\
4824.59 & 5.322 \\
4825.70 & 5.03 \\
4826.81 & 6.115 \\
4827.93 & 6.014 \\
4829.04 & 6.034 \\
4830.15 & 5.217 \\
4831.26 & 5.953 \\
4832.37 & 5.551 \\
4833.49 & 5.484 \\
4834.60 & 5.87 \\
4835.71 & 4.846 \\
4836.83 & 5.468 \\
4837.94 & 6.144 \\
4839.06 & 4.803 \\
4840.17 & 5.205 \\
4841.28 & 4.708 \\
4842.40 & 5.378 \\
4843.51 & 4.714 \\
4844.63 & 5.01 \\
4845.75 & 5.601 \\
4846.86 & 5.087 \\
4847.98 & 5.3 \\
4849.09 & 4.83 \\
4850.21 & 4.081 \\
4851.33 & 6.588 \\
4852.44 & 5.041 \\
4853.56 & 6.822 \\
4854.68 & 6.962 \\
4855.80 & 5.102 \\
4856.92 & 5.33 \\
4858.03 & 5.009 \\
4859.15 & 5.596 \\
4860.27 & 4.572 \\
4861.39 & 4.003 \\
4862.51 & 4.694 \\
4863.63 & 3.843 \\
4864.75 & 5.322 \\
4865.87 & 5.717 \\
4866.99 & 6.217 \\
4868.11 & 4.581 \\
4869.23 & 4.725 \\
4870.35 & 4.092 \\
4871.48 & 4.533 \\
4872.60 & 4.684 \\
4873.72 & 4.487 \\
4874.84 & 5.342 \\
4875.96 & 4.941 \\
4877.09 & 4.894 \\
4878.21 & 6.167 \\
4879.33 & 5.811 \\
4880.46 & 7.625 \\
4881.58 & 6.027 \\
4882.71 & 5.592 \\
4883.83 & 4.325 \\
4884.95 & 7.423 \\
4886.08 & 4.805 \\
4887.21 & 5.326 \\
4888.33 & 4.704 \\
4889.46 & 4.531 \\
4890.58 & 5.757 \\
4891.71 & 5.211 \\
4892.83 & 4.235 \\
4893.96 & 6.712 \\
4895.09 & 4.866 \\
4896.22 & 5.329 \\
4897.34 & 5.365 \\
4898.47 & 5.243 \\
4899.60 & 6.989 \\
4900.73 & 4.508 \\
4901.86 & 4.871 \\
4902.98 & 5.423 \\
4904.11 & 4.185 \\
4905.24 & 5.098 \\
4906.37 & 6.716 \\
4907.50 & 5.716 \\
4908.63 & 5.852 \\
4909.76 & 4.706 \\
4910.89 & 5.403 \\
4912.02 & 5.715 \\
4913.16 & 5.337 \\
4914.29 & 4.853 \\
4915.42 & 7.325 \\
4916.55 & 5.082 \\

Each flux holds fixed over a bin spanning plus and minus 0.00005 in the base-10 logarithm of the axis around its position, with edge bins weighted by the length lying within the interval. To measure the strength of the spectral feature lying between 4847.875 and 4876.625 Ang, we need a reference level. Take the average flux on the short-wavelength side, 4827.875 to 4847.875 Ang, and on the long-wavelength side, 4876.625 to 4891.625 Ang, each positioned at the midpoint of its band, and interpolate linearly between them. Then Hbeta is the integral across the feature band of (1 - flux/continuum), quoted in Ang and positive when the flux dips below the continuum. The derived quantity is 2.1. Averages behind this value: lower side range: 5.38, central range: 5.09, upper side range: 5.61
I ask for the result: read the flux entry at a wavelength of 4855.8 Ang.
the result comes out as 5.102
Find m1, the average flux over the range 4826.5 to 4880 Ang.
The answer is 5.26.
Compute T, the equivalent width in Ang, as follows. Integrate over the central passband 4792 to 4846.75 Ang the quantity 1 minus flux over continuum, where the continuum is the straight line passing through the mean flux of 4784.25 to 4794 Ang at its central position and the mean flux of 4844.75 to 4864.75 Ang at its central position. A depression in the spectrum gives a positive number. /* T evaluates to -4.6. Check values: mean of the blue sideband 4.78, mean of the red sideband 5.2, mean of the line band 5.39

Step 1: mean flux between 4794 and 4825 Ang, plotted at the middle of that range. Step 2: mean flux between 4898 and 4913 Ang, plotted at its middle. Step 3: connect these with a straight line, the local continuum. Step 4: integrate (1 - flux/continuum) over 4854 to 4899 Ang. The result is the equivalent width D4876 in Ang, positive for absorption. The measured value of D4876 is 1.3 Ang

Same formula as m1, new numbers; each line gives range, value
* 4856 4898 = 5.2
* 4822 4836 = 5.5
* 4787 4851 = 5.29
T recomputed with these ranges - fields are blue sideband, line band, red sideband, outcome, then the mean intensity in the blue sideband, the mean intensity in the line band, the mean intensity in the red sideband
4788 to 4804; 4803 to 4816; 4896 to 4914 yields -0.81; 5.11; 5.47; 5.4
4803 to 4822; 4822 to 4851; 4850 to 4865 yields 0.30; 5.5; 5.3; 5.24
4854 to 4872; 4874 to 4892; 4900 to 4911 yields -1.32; 5.03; 5.52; 5.27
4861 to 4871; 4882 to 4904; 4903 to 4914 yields -0.54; 4.81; 5.31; 5.4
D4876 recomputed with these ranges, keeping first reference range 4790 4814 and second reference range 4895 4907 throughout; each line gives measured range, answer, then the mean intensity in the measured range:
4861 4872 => 1.12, 4.78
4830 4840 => -0.32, 5.48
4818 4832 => -0.57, 5.53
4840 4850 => 0.50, 5.05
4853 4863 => -0.04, 5.35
